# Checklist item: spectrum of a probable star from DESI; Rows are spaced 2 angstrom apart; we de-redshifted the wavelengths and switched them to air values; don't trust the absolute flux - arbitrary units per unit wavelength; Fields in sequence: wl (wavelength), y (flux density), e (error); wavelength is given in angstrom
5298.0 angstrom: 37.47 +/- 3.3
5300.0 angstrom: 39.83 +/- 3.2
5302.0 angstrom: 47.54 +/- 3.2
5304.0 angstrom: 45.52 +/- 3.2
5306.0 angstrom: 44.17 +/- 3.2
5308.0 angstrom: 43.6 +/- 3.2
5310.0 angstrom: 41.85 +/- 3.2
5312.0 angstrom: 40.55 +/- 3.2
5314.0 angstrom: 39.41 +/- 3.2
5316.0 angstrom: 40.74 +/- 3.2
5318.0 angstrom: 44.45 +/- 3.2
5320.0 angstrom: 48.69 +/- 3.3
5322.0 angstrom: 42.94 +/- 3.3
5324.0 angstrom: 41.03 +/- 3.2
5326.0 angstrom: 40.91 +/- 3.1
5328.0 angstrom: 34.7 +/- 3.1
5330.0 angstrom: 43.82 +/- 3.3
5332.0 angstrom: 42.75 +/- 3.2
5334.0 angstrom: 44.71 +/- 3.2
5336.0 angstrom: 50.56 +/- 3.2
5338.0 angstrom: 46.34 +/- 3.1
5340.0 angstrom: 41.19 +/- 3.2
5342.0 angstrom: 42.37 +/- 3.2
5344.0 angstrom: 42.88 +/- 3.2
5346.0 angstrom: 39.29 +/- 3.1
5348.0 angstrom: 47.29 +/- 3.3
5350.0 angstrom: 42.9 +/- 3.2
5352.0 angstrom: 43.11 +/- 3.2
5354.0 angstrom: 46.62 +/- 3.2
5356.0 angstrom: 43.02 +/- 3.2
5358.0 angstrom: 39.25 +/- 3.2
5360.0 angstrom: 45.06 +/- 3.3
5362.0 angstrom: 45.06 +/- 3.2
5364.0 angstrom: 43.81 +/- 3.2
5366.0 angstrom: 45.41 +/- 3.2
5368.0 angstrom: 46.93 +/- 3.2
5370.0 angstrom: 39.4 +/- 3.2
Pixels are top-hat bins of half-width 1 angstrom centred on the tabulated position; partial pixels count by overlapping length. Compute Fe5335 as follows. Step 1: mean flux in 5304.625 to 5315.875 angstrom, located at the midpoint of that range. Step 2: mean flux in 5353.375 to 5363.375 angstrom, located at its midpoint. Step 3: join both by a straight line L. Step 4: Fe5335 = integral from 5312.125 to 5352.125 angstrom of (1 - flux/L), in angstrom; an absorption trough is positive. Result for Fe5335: -0.2 angstrom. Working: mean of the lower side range 41.9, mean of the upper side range 43.7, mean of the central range 42.9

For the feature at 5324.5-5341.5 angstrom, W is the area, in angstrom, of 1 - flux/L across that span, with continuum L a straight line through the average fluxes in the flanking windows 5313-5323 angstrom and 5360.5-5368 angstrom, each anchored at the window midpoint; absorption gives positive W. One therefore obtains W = 0.3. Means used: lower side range 43.2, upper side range 45.1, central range 43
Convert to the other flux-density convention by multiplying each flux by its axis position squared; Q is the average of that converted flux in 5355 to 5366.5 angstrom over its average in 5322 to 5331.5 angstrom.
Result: 1.1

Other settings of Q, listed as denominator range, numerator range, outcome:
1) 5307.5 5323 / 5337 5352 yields 1.02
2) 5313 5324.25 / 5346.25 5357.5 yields 1.04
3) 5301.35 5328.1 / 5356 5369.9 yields 1.04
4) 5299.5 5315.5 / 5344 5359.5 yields 1.02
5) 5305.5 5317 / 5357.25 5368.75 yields 1.09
